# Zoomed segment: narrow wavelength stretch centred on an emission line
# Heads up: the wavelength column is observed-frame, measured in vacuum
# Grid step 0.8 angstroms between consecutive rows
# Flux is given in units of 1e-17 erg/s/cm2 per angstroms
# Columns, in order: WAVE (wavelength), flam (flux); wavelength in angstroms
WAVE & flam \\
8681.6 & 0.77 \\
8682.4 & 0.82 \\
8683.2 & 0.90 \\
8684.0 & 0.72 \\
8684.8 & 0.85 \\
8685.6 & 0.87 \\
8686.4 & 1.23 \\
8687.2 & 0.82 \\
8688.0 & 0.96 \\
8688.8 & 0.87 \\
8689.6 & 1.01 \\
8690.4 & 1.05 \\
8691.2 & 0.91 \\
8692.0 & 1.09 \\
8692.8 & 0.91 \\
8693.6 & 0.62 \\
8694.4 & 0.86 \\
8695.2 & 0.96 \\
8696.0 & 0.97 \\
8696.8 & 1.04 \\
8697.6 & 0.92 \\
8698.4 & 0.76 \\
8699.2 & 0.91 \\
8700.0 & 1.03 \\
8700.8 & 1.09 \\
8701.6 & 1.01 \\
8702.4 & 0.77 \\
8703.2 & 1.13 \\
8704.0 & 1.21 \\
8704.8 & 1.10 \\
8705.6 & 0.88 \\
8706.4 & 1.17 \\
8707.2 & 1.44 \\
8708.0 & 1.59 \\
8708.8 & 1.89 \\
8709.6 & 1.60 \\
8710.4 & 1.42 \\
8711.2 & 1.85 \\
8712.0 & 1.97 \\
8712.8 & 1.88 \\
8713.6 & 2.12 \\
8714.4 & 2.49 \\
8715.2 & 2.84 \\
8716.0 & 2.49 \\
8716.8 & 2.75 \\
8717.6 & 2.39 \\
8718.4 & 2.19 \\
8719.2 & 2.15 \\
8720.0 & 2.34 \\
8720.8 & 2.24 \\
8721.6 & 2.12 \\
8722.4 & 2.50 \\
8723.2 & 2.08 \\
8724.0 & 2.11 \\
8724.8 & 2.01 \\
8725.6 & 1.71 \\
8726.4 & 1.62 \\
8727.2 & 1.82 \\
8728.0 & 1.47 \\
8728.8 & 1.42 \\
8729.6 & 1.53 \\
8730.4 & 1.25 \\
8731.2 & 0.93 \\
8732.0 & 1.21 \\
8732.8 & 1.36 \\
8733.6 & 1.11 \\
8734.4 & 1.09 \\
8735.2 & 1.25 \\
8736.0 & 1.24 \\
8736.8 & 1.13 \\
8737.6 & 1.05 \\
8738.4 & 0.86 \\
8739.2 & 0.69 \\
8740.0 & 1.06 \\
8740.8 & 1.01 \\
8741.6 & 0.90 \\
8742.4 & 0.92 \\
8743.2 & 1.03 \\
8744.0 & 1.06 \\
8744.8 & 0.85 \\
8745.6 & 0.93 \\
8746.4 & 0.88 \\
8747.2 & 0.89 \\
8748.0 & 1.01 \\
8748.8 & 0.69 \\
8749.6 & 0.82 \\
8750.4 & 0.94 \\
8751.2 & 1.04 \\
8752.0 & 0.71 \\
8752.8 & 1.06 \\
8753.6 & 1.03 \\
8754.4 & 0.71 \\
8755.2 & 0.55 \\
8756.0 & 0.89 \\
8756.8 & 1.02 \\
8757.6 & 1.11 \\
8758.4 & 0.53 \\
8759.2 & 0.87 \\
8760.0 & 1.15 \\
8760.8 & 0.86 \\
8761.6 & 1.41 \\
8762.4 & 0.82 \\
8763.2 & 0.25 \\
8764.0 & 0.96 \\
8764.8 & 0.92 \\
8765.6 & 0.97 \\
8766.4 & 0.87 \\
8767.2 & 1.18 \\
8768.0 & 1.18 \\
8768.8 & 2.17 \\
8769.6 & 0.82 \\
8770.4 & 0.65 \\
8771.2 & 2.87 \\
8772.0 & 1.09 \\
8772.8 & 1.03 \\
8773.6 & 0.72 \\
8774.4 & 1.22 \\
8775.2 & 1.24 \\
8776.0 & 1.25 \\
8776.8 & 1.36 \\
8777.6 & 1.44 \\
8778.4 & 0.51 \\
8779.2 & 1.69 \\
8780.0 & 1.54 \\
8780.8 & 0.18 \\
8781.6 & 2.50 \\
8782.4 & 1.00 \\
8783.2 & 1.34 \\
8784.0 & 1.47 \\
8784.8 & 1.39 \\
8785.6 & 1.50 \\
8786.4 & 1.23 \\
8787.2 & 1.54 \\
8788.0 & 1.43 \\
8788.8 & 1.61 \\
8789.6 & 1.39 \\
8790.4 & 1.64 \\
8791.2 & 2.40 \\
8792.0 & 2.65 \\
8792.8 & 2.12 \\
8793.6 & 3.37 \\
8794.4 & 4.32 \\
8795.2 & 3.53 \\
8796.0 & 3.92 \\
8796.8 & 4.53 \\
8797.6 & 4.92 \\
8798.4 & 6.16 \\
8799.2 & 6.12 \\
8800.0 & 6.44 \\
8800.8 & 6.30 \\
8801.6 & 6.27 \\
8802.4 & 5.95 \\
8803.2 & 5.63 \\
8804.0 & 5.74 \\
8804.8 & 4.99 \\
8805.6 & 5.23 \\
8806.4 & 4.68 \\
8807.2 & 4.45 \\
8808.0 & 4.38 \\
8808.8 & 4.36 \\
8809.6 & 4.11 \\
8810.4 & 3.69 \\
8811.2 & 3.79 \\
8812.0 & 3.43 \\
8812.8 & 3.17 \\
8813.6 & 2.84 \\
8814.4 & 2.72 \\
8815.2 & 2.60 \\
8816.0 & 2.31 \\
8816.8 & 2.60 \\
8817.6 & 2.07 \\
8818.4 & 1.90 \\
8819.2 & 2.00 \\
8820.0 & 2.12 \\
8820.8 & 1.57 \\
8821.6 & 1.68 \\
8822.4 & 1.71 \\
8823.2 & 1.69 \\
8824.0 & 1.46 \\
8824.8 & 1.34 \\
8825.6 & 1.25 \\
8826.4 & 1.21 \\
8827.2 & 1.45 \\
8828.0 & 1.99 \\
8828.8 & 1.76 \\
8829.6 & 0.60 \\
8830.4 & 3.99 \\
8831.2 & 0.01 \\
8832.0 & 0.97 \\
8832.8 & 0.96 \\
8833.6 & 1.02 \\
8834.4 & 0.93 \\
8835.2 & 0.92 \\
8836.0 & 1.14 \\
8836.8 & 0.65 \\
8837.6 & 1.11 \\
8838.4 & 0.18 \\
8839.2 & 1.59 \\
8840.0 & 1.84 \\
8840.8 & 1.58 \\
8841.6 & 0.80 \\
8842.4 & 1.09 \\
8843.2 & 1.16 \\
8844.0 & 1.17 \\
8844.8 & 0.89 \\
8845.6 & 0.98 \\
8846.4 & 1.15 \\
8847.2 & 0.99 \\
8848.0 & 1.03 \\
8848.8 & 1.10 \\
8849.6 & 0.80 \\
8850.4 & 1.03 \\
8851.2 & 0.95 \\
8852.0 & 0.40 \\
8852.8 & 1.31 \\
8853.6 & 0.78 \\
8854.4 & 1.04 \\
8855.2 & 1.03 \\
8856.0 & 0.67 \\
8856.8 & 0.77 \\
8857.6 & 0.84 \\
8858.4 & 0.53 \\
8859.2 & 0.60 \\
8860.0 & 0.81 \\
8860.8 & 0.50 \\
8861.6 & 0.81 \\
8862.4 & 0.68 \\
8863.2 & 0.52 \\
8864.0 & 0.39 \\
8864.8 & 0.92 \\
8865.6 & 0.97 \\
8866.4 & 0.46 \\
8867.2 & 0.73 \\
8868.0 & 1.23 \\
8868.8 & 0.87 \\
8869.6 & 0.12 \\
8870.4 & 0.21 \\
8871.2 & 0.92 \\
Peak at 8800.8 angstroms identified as [O III] 5007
